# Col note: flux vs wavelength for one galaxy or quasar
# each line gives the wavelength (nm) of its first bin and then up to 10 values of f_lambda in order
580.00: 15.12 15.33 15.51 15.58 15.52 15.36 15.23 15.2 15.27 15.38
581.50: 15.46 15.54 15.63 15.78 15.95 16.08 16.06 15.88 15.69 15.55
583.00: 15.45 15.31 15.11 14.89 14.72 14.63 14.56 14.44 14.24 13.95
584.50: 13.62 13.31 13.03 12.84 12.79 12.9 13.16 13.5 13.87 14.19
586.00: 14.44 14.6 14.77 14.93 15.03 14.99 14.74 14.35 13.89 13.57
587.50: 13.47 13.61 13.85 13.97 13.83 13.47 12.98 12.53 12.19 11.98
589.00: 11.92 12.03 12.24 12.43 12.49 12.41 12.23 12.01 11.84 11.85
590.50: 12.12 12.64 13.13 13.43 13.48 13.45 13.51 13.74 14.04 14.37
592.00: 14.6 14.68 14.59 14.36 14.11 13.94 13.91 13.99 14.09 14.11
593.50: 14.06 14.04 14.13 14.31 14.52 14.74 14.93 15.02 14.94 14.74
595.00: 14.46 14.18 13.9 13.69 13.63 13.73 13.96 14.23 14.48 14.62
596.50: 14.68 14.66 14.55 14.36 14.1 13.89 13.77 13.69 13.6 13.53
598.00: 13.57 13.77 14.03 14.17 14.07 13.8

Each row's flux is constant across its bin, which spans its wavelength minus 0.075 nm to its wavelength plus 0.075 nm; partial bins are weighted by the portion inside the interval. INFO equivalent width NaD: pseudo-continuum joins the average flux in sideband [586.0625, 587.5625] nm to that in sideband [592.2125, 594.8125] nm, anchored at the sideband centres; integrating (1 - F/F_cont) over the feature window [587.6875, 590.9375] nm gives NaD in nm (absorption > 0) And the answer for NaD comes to 0.406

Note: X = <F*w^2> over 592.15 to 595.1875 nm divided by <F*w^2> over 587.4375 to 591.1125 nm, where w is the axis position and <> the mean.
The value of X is 1.1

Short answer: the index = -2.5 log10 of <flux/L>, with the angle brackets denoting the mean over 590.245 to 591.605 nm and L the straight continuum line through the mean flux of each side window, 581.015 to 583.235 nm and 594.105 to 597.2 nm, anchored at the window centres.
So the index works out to 0.14 mag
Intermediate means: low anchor 15.6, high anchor 14.4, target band 13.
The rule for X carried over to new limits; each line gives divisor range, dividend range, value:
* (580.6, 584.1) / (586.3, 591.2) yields 0.87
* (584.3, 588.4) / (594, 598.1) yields 1.06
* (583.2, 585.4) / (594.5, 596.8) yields 1.07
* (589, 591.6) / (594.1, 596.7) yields 1.16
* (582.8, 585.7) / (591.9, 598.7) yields 1.05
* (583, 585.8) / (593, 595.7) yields 1.06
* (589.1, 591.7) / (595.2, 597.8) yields 1.13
